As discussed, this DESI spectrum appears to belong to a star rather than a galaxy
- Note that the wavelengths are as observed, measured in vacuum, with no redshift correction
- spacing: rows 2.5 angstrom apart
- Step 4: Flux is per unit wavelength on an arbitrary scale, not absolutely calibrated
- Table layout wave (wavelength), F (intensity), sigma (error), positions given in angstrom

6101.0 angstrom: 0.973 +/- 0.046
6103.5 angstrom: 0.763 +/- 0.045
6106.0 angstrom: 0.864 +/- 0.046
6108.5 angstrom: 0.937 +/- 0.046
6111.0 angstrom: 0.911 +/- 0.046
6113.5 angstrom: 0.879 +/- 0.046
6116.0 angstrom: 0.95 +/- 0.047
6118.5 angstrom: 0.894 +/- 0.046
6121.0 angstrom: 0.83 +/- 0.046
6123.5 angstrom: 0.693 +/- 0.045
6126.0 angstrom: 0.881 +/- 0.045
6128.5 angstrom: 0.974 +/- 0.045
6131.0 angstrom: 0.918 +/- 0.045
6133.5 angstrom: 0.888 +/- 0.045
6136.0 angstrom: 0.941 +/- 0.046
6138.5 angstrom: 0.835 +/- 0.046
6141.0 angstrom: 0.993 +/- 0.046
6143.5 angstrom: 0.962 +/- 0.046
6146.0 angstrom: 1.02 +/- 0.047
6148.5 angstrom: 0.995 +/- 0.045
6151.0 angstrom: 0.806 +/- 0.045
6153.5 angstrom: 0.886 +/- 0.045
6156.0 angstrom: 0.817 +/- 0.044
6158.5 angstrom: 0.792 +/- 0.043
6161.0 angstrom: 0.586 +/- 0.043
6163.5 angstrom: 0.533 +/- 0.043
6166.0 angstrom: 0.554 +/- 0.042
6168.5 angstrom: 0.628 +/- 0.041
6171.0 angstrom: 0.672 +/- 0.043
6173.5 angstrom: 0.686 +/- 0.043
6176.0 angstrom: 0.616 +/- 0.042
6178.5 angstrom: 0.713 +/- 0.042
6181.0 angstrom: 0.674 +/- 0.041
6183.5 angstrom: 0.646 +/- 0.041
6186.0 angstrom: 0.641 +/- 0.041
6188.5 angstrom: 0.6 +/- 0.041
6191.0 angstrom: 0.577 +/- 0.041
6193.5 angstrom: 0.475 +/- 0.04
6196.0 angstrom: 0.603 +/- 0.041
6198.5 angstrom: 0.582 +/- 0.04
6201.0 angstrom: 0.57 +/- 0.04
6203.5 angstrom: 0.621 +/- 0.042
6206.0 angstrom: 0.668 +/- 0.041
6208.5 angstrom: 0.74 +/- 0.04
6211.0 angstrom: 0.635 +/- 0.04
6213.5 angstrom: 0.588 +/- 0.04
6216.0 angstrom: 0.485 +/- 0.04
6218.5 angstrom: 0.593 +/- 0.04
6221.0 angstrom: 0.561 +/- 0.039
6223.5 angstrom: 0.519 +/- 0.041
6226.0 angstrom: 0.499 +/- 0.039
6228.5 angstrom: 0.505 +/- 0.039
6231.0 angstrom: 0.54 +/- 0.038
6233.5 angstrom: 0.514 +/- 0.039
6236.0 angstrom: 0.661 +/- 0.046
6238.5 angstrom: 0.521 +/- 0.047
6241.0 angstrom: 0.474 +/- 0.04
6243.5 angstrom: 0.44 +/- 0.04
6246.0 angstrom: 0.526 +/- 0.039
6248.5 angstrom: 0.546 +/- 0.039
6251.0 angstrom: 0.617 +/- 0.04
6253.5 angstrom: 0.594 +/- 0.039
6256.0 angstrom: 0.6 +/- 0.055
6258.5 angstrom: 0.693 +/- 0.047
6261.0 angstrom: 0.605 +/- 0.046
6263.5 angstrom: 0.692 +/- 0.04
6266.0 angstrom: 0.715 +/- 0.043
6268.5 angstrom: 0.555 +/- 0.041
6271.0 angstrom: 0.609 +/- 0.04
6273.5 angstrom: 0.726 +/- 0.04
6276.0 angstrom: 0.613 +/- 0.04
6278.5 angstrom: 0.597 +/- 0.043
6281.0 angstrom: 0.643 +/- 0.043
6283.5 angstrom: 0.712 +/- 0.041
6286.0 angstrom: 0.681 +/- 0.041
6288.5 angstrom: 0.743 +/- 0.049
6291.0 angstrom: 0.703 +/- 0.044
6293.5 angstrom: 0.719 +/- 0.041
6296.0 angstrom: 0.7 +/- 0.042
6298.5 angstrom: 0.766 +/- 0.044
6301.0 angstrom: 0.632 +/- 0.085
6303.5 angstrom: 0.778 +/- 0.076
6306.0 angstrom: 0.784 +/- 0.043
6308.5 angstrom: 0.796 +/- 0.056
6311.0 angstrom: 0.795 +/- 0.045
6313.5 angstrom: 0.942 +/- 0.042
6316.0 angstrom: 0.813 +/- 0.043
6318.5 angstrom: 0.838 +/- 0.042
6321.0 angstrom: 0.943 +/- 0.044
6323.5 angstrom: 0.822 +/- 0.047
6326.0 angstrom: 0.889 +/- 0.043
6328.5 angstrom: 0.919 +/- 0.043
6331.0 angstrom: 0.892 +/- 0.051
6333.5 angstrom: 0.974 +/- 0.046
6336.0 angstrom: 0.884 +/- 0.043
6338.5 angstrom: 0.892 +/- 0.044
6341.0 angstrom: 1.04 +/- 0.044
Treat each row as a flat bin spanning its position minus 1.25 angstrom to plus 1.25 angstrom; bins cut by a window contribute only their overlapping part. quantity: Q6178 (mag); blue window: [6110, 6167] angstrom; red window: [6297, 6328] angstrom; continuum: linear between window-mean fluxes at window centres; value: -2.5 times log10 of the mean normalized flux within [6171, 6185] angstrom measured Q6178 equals 0.25 mag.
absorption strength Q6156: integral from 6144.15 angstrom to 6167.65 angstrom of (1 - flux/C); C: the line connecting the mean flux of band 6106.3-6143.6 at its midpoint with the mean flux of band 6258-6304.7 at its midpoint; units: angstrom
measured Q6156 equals 2.1 angstrom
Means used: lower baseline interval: 0.896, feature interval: 0.779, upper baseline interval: 0.678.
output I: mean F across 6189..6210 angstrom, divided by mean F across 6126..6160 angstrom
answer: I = 0.67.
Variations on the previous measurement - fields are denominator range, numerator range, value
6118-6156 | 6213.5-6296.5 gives 0.67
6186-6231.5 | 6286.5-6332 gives 1.39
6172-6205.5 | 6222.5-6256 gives 0.87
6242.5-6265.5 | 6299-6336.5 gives 1.42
